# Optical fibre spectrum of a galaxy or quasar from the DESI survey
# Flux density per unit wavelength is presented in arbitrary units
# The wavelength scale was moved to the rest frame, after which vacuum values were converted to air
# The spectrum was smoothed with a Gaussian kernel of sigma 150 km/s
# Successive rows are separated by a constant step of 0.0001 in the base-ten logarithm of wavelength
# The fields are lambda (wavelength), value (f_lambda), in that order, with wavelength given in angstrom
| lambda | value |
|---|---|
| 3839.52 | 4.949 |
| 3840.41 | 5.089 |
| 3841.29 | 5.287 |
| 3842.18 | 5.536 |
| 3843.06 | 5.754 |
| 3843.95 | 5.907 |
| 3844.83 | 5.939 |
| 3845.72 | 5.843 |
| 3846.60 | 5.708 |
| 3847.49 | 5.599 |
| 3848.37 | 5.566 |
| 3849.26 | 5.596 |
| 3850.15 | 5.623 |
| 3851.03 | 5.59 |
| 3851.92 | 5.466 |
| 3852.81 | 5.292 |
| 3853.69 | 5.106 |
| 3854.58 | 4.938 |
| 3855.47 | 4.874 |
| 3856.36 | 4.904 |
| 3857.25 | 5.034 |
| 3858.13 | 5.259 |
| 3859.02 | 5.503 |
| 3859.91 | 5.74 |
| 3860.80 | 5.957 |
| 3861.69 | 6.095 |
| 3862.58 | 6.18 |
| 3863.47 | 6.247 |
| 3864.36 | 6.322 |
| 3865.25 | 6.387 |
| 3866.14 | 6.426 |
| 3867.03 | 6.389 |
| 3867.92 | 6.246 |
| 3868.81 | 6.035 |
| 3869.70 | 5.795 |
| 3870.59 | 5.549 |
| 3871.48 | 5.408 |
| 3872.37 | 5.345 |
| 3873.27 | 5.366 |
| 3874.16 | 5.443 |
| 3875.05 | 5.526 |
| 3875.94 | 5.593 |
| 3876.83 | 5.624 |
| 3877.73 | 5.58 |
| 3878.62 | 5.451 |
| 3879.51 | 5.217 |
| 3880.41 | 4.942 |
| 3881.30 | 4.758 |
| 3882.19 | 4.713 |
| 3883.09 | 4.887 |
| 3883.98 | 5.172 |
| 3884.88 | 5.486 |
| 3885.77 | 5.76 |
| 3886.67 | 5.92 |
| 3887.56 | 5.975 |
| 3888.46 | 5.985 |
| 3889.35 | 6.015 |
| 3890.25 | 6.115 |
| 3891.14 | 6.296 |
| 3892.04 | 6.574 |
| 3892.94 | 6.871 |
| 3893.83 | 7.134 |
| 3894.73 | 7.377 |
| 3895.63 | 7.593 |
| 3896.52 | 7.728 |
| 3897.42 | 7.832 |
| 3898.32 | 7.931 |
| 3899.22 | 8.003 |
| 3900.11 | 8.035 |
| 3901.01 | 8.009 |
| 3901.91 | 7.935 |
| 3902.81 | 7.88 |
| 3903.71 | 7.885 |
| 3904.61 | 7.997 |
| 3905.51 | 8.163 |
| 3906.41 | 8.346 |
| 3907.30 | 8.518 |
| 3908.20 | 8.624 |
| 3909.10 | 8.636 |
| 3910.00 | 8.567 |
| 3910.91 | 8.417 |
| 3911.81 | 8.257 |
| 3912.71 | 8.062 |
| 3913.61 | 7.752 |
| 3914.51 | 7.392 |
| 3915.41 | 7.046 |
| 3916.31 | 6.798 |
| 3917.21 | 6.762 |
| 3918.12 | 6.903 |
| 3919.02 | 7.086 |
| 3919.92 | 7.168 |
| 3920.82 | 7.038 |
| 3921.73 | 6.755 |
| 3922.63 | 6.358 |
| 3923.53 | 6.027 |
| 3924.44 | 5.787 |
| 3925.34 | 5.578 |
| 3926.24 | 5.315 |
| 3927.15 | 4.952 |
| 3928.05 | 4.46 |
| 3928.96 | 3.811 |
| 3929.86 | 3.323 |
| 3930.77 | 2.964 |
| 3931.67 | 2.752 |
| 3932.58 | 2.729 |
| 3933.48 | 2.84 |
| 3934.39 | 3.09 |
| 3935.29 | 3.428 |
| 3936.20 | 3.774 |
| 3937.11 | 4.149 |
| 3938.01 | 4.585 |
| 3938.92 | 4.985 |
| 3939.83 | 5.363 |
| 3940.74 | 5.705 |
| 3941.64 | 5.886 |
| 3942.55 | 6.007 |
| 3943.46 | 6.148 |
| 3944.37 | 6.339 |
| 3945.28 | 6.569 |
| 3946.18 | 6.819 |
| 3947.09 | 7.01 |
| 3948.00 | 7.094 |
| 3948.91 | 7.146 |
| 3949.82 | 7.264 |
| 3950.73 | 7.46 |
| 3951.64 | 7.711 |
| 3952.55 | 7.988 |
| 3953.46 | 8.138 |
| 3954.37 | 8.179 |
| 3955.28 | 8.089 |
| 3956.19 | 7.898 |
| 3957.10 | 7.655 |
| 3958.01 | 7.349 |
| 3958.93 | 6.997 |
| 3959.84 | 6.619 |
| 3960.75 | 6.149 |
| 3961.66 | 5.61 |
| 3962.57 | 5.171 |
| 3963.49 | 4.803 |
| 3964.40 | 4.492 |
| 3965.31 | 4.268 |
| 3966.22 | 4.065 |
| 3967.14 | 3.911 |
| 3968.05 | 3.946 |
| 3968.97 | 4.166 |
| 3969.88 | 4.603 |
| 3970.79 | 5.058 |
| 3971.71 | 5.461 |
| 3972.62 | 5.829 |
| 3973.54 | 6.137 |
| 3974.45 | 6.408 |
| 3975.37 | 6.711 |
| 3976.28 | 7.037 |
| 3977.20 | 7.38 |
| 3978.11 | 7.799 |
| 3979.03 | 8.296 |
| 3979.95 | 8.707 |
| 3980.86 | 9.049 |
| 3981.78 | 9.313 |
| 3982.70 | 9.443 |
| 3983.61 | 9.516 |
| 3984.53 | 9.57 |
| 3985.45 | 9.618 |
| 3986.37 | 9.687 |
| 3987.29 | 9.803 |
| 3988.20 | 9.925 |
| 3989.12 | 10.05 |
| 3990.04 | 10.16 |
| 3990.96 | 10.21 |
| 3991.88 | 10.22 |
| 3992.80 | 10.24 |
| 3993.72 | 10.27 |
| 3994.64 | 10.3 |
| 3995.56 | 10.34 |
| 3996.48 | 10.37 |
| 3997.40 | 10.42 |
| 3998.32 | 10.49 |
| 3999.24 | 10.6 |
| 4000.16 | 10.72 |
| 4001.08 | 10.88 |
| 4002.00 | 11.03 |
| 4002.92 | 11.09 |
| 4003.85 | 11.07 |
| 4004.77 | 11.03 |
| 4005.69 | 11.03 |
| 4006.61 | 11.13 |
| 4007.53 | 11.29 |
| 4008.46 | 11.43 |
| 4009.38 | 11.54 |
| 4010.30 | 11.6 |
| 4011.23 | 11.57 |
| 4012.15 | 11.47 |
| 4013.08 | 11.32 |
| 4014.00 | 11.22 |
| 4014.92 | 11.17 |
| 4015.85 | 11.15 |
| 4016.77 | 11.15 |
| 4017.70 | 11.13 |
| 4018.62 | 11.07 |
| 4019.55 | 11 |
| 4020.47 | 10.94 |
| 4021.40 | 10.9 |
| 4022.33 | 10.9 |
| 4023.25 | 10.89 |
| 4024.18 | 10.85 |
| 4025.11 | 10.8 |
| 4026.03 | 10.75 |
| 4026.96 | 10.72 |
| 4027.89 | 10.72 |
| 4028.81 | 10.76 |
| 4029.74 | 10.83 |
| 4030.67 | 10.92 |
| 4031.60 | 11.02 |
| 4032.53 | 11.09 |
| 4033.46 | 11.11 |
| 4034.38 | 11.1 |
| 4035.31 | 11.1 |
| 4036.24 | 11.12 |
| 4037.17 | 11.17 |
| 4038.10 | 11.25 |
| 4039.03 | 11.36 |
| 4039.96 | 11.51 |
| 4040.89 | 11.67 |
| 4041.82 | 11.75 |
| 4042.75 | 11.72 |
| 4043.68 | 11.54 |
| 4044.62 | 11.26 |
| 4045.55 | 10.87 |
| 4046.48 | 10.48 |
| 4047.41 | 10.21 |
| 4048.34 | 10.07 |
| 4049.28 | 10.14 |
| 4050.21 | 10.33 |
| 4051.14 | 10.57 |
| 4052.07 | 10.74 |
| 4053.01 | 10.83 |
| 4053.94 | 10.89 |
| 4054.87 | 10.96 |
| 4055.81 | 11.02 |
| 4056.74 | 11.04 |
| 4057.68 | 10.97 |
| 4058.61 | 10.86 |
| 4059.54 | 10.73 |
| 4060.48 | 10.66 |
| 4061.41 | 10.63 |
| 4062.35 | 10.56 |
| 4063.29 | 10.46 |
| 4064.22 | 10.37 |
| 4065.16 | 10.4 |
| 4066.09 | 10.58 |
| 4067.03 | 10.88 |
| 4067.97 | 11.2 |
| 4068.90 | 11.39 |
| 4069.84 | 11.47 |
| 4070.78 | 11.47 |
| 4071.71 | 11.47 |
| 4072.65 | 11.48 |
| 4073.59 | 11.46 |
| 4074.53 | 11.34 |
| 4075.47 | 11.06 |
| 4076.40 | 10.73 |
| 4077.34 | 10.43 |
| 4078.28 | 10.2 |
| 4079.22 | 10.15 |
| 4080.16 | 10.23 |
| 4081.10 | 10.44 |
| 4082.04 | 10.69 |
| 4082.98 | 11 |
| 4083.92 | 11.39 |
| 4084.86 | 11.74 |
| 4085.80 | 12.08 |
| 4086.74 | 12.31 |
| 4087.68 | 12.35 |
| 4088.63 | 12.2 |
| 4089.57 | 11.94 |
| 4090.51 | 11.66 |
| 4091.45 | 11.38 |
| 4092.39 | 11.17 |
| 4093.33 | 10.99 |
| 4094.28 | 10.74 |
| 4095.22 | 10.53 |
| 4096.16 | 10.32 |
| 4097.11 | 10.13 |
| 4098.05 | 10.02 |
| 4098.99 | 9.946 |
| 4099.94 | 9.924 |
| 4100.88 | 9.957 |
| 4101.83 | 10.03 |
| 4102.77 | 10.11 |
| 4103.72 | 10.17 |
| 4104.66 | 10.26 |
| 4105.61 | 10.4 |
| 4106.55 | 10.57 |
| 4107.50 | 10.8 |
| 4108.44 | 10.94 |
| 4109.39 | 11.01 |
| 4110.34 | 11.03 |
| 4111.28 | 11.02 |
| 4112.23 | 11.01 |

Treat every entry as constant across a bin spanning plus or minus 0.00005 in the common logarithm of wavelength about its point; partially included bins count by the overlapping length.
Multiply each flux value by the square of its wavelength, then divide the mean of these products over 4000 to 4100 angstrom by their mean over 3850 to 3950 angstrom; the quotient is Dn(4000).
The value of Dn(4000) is 1.95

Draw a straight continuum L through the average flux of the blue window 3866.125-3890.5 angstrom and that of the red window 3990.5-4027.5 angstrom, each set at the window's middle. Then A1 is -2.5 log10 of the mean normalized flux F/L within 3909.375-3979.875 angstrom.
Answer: 0.33 mag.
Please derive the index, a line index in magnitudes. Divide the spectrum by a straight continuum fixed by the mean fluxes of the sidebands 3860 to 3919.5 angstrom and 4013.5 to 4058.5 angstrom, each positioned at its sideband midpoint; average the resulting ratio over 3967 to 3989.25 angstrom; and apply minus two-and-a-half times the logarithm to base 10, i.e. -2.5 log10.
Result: 0.234 mag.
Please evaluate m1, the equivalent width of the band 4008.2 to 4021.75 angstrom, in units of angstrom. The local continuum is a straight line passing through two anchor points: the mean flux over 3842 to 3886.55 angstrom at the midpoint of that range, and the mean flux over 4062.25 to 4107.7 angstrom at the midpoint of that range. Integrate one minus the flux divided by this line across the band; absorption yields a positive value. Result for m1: -3.03 angstrom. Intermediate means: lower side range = 5.58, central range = 11.2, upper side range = 10.9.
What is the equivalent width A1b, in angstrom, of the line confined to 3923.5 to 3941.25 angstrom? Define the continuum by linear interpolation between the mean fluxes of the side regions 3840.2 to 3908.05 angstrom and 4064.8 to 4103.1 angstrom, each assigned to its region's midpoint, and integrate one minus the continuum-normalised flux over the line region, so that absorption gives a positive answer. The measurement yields 7.7 angstrom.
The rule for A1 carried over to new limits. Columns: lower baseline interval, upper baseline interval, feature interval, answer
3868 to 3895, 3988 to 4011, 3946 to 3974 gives 0.398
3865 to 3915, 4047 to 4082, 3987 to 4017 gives -0.161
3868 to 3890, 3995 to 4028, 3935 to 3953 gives 0.327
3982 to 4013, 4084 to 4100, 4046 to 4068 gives 0.031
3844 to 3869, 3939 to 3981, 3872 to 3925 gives -0.133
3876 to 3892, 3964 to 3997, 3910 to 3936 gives 0.129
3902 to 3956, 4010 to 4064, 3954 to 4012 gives 0.037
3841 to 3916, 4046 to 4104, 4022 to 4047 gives -0.122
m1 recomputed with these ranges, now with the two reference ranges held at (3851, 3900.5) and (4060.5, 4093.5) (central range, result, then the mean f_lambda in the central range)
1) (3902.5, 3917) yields -2.52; 8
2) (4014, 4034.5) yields -2.51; 11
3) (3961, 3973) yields 5.14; 4.74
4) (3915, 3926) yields 0.79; 6.58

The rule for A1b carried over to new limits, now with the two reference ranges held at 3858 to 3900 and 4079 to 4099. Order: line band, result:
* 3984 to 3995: -1.6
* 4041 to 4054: -0.9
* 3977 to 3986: -0.4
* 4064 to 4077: -0.5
